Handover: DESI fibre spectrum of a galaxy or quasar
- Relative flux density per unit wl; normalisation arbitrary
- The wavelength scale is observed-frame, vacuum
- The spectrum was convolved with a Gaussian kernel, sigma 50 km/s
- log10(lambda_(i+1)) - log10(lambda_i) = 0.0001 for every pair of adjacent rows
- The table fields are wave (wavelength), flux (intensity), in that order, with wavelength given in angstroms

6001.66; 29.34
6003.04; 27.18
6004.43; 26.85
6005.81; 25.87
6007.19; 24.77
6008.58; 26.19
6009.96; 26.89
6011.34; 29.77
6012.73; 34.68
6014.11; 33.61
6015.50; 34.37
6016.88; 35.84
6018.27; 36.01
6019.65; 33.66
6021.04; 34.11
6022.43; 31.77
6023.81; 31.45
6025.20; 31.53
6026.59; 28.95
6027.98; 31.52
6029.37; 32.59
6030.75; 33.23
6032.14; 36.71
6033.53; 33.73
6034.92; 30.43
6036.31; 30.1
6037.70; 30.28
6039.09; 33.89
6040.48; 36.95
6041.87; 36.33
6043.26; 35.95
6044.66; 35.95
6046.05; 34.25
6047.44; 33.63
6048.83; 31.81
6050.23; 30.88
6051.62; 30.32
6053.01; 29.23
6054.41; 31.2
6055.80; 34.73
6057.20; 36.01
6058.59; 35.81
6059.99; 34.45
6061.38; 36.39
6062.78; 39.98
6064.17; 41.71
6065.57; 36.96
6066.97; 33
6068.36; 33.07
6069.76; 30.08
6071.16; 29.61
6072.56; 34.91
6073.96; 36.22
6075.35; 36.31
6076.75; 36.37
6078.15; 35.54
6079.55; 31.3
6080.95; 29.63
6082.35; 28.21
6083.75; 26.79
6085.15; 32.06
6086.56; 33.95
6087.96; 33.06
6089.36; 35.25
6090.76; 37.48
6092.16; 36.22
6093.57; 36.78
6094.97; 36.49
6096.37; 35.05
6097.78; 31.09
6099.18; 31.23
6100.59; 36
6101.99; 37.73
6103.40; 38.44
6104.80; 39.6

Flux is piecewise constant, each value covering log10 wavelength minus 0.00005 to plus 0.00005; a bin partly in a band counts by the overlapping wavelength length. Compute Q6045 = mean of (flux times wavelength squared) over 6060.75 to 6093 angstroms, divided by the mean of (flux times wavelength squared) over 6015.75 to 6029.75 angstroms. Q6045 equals 1.1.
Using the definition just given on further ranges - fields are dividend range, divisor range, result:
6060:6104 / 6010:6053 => 1.06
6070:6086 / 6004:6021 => 1.07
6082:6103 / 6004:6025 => 1.12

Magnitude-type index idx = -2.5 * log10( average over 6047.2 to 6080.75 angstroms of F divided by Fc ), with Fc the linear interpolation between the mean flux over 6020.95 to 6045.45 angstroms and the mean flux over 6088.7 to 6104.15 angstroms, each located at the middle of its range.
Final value 0.01 mag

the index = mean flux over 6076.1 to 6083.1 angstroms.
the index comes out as 32.1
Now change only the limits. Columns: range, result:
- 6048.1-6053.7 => 30.6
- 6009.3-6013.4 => 30.4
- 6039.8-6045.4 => 36.3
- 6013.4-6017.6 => 34.6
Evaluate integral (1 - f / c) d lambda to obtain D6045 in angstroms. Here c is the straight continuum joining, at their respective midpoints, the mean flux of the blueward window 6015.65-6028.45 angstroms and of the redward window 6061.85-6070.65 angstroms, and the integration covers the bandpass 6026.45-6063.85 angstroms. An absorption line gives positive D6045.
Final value 0.7 angstroms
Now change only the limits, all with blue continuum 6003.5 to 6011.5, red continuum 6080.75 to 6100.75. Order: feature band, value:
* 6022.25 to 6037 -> -1.9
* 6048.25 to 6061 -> -1.0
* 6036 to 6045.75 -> -1.7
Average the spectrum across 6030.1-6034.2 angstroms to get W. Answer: 34.6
